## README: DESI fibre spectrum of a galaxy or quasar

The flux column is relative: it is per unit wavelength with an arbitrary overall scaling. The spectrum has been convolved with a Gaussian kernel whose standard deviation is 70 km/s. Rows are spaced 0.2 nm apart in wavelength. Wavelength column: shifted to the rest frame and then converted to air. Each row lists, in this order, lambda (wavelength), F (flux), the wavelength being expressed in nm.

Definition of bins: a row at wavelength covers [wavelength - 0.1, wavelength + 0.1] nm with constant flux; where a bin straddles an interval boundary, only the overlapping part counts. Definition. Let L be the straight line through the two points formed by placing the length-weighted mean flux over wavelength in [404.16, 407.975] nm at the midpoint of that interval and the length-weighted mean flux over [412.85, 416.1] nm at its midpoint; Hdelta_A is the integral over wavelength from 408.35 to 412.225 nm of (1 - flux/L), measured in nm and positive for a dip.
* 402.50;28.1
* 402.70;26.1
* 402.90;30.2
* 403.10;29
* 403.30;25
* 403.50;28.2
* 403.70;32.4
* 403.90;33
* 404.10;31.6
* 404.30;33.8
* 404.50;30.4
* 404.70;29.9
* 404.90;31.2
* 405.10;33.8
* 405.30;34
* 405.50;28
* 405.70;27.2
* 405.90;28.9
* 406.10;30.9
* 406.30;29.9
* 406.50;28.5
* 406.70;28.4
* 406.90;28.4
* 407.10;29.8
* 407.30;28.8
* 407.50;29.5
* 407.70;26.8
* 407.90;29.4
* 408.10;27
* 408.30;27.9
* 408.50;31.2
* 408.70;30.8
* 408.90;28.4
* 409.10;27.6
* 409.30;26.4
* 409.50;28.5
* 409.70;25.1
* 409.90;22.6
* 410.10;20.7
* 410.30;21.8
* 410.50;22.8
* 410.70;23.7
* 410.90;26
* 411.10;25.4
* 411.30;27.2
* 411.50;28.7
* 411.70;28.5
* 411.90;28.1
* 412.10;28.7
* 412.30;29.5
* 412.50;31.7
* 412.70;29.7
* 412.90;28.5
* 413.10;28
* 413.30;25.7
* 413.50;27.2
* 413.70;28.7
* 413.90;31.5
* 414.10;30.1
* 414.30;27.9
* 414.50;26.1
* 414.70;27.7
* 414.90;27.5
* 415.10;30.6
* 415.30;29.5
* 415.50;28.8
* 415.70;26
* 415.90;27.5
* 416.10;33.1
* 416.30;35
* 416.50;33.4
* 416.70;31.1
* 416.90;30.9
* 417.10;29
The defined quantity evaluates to 0.353 nm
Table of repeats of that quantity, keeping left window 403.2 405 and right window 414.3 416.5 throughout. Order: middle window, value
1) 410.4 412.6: 0.18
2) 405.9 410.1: 0.28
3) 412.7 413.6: 0.06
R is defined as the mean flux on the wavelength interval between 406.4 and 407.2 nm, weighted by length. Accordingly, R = 28.8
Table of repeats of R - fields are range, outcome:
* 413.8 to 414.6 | 28.9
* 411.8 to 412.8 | 29.5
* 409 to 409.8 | 26.9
